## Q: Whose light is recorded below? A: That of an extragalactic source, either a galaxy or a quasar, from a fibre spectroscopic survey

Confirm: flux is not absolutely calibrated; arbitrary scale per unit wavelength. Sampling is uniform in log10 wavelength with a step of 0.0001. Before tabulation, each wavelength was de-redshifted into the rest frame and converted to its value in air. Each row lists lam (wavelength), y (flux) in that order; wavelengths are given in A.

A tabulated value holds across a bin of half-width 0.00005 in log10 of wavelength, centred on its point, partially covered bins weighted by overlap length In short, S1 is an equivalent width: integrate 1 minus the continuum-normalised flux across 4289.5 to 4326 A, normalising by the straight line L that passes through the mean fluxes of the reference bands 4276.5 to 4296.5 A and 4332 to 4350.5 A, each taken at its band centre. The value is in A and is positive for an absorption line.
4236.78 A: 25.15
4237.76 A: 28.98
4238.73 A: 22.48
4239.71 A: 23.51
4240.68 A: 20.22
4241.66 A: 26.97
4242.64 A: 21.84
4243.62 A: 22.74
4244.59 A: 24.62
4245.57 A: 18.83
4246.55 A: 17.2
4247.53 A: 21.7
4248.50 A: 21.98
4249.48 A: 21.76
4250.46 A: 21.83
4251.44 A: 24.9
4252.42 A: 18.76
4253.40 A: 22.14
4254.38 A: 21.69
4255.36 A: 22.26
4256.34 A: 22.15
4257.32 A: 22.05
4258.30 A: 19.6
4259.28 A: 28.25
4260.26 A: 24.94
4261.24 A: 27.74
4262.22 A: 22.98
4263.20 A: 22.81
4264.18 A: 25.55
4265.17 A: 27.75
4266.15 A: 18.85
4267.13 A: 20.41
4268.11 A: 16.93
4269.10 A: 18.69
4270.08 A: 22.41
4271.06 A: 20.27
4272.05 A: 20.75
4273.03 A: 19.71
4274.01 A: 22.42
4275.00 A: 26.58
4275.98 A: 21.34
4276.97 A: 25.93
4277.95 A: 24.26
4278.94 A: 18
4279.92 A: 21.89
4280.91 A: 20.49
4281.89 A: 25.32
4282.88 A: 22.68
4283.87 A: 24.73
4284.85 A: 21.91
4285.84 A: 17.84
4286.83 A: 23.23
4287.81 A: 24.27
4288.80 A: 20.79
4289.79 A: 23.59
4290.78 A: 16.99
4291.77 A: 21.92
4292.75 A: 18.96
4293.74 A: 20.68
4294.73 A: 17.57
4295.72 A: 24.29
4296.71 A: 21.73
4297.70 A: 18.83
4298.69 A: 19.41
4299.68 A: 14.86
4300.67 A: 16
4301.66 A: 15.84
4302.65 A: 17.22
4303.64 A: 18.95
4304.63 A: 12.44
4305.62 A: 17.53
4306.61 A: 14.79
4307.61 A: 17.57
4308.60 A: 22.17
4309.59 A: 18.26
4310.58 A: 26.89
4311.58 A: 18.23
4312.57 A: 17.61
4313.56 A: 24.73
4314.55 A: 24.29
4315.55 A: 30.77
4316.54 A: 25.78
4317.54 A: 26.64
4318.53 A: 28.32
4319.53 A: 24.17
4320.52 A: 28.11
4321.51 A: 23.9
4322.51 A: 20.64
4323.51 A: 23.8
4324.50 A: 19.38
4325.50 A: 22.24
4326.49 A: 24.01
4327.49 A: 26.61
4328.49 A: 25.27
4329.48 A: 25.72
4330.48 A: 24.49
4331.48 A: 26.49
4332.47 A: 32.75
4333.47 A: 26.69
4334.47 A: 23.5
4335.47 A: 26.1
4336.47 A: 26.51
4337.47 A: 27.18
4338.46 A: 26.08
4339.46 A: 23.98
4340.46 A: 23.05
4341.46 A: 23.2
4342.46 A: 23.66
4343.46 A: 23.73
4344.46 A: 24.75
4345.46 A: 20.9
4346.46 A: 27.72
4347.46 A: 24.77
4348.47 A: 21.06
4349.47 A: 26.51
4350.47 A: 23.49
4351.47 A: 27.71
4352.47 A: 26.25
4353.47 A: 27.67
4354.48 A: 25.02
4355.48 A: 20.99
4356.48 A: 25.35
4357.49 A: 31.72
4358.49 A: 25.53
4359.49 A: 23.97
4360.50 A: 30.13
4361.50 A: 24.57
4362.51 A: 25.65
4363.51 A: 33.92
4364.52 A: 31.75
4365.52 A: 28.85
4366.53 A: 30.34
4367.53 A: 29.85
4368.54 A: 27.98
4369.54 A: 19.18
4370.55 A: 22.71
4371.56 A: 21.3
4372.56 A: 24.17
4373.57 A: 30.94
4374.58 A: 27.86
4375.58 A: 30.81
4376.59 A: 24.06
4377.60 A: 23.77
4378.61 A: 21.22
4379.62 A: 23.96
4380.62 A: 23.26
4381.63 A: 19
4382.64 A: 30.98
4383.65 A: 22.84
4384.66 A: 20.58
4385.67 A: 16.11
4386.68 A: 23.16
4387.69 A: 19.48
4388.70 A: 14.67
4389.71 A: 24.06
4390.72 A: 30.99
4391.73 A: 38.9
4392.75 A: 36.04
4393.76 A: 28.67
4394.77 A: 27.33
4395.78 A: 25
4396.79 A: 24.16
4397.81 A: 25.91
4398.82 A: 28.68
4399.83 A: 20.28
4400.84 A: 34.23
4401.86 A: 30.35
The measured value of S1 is 3.39 A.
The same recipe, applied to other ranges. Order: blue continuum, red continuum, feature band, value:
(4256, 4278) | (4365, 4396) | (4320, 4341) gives -0.73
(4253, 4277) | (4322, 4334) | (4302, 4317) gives 2.33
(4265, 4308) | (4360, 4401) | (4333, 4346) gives -0.59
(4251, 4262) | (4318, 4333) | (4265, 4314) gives 7.34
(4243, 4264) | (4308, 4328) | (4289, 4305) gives 3.13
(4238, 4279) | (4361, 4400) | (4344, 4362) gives -0.32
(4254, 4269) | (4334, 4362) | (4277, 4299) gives 1.96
